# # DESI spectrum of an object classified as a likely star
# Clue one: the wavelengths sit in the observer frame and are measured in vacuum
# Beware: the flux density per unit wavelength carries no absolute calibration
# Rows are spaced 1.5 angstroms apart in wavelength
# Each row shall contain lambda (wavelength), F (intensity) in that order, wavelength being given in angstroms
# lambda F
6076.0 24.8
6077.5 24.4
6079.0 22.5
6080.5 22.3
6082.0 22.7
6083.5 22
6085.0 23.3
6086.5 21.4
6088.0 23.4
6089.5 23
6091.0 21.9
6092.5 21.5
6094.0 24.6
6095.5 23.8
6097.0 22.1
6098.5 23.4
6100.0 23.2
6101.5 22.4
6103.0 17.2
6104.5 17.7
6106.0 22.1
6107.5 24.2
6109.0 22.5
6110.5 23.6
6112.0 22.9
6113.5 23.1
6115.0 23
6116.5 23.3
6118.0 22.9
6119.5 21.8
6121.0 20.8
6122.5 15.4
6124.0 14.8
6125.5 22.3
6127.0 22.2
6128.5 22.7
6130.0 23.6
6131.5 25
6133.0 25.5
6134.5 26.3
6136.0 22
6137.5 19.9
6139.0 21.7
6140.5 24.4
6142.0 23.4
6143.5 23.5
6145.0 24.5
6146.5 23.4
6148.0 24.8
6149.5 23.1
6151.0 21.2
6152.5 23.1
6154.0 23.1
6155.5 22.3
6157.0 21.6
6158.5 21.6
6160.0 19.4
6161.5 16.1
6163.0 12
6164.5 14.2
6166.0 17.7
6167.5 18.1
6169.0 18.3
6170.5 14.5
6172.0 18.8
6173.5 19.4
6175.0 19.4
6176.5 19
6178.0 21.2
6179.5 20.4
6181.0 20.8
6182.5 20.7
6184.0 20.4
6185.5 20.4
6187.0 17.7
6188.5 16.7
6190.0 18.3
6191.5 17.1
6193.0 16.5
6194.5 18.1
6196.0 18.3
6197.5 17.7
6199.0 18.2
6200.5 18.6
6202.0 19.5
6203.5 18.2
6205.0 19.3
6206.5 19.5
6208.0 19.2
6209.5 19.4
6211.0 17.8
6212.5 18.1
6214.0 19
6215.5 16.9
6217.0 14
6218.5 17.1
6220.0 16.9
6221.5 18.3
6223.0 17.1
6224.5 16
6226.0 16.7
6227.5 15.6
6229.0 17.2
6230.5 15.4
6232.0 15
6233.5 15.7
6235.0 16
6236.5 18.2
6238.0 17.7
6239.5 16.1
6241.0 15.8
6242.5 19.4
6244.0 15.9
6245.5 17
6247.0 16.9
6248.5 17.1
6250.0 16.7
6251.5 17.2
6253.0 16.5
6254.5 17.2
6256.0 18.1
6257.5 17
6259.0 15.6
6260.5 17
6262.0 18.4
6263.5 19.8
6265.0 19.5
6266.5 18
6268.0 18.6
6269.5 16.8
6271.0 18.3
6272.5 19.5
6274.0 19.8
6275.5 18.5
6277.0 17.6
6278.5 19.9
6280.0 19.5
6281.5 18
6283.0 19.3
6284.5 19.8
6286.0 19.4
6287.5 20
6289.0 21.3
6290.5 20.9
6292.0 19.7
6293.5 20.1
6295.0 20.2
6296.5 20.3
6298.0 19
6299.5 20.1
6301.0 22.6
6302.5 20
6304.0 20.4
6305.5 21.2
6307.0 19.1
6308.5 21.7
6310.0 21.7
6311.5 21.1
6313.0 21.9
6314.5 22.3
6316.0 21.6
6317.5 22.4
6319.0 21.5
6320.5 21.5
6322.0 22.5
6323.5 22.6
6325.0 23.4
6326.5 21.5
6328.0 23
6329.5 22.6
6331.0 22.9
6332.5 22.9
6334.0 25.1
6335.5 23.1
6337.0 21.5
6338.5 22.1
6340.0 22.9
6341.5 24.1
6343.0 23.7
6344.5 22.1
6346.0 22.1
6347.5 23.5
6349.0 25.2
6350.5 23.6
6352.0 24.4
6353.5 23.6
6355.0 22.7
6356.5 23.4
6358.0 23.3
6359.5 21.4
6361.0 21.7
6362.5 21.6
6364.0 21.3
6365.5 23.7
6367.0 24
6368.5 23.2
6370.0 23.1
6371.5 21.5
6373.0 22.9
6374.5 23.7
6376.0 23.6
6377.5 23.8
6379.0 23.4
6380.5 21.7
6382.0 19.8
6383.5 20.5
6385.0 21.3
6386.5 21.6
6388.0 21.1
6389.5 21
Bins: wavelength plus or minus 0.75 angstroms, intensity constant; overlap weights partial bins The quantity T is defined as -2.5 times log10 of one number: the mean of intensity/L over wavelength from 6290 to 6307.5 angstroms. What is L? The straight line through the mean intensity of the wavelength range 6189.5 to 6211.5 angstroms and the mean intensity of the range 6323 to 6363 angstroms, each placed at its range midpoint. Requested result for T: 0.064 mag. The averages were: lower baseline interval 18.4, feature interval 20.3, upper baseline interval 23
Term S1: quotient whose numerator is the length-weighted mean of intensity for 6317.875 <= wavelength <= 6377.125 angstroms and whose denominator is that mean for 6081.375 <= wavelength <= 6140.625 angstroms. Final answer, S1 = 1.03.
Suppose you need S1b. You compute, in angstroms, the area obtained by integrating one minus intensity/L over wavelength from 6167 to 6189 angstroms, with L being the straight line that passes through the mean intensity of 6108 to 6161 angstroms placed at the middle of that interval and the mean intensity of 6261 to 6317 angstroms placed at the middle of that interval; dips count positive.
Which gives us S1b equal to 2.6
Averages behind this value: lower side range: 22.4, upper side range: 19.9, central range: 19.1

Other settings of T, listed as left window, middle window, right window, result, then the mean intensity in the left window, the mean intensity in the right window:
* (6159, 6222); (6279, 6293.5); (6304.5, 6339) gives 0.07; 18.1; 22.1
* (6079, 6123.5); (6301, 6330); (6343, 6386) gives 0.04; 22.1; 22.7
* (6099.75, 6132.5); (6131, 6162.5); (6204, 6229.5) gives -0.11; 21.7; 17.5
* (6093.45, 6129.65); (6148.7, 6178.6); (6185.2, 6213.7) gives 0.03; 21.8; 18.3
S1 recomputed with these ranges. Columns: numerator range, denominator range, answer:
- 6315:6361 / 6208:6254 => 1.35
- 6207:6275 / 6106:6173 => 0.81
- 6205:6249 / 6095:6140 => 0.78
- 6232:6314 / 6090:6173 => 0.87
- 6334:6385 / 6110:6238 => 1.16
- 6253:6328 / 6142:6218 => 1.03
